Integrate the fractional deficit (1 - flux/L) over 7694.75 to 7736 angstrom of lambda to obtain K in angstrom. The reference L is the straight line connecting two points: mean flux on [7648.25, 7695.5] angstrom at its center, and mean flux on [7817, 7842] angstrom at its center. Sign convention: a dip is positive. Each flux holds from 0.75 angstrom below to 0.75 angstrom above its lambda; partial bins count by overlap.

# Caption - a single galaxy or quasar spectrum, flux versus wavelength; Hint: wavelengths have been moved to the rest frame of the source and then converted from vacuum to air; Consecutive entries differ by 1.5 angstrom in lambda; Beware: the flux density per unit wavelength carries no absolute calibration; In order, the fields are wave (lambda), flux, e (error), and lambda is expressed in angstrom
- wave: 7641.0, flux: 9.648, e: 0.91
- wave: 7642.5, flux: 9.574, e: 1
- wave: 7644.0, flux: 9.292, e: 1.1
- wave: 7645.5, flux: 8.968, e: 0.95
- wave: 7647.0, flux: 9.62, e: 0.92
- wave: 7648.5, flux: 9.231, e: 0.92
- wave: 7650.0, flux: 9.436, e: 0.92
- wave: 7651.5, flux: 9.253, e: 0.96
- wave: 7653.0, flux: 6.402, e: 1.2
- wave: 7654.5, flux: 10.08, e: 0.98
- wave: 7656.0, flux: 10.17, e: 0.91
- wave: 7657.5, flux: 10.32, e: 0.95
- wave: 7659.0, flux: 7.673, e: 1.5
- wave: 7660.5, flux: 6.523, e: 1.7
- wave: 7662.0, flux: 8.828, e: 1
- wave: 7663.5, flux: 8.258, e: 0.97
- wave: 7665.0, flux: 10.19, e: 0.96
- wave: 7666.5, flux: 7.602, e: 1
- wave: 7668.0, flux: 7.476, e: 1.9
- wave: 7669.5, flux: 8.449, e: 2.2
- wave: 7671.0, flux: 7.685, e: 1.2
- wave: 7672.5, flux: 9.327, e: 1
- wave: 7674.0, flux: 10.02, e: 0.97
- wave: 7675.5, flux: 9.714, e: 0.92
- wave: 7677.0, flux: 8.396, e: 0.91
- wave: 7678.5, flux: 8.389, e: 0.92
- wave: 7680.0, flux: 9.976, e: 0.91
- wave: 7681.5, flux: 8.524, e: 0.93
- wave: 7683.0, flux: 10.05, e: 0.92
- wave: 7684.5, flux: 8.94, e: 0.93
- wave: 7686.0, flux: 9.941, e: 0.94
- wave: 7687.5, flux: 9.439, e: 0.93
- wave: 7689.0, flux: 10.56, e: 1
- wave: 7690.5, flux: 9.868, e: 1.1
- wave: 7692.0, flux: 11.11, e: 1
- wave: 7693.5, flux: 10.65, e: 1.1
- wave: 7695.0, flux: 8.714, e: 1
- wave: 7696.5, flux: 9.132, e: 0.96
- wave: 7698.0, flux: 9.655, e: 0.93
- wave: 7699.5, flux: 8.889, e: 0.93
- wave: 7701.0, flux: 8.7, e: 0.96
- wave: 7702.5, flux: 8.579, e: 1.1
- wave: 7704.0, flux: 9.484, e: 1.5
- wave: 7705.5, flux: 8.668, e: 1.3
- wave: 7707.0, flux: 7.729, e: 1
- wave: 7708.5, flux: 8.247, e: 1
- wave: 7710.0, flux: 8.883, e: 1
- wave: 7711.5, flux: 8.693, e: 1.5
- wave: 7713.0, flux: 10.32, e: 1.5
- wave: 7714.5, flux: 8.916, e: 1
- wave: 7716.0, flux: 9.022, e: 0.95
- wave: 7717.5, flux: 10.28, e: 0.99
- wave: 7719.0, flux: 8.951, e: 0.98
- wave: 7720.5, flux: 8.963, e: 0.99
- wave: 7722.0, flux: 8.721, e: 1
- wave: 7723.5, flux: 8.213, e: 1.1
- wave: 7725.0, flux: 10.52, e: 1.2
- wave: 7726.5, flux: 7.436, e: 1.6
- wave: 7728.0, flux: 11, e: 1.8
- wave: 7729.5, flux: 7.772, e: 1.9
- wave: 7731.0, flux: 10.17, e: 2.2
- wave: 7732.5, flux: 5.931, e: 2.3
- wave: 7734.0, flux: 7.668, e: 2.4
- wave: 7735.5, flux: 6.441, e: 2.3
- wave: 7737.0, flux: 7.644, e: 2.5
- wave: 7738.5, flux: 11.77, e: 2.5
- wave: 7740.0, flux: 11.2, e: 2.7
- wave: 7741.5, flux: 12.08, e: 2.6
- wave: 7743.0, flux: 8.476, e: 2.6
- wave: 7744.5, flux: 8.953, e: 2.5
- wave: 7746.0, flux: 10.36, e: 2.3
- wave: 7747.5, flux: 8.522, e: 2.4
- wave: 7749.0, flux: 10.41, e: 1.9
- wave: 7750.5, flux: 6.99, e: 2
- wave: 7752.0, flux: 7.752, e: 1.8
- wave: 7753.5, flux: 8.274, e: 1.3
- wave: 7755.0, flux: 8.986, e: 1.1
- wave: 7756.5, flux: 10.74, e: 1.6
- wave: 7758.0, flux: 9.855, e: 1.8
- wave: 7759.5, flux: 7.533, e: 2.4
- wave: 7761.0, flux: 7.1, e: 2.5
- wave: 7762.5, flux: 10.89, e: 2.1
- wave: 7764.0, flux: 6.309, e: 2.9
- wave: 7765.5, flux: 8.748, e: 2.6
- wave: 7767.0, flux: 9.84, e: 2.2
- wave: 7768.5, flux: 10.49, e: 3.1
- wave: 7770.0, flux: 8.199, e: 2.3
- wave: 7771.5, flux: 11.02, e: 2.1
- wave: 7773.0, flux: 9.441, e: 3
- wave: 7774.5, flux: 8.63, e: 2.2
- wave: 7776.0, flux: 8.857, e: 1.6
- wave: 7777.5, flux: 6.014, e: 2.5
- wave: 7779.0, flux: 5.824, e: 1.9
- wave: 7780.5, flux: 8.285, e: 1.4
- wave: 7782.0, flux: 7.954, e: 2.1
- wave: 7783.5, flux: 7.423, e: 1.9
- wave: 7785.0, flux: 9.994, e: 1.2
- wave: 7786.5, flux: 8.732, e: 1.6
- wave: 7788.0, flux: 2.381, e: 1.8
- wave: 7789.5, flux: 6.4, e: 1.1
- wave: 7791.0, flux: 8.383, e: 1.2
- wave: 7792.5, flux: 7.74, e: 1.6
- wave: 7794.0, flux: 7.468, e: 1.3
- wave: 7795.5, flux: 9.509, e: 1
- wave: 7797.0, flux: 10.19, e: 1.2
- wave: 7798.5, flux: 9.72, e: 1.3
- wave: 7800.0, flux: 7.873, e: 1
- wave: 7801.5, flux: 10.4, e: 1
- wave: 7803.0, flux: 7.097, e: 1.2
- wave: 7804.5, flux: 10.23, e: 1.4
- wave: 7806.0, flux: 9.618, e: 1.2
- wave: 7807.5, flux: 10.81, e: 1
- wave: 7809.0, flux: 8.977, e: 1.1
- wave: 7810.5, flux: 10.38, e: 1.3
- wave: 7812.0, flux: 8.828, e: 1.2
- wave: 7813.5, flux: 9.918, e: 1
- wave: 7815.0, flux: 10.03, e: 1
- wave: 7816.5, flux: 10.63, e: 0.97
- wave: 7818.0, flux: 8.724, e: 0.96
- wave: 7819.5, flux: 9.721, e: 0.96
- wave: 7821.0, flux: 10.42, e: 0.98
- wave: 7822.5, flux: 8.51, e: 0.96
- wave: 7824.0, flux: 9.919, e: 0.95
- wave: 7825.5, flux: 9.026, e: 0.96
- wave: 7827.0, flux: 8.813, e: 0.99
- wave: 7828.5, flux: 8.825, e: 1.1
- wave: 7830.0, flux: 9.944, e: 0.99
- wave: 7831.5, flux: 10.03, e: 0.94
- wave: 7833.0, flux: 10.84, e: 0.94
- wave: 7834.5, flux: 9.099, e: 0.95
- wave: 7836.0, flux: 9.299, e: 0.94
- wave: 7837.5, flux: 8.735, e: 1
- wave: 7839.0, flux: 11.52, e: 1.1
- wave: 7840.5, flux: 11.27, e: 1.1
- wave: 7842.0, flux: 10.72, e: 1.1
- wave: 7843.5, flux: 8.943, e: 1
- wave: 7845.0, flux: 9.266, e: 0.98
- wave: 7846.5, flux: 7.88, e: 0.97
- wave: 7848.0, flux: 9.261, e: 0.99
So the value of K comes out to 2.1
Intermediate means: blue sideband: 9.1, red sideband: 9.71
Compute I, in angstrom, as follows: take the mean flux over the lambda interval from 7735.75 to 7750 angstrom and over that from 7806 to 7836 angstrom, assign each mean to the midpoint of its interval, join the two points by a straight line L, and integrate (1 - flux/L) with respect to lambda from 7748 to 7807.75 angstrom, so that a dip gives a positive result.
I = 7.23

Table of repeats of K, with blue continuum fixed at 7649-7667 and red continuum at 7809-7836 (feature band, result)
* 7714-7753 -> 0.59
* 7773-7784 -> 1.96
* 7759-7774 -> 0.54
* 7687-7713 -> -0.87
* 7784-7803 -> 2.56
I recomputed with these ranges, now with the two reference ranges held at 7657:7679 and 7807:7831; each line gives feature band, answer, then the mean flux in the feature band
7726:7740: 0.6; 8.59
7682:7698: -2.0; 9.81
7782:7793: 2.4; 7.33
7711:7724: -0.4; 9.15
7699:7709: 0.2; 8.62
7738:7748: -1.2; 10.2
